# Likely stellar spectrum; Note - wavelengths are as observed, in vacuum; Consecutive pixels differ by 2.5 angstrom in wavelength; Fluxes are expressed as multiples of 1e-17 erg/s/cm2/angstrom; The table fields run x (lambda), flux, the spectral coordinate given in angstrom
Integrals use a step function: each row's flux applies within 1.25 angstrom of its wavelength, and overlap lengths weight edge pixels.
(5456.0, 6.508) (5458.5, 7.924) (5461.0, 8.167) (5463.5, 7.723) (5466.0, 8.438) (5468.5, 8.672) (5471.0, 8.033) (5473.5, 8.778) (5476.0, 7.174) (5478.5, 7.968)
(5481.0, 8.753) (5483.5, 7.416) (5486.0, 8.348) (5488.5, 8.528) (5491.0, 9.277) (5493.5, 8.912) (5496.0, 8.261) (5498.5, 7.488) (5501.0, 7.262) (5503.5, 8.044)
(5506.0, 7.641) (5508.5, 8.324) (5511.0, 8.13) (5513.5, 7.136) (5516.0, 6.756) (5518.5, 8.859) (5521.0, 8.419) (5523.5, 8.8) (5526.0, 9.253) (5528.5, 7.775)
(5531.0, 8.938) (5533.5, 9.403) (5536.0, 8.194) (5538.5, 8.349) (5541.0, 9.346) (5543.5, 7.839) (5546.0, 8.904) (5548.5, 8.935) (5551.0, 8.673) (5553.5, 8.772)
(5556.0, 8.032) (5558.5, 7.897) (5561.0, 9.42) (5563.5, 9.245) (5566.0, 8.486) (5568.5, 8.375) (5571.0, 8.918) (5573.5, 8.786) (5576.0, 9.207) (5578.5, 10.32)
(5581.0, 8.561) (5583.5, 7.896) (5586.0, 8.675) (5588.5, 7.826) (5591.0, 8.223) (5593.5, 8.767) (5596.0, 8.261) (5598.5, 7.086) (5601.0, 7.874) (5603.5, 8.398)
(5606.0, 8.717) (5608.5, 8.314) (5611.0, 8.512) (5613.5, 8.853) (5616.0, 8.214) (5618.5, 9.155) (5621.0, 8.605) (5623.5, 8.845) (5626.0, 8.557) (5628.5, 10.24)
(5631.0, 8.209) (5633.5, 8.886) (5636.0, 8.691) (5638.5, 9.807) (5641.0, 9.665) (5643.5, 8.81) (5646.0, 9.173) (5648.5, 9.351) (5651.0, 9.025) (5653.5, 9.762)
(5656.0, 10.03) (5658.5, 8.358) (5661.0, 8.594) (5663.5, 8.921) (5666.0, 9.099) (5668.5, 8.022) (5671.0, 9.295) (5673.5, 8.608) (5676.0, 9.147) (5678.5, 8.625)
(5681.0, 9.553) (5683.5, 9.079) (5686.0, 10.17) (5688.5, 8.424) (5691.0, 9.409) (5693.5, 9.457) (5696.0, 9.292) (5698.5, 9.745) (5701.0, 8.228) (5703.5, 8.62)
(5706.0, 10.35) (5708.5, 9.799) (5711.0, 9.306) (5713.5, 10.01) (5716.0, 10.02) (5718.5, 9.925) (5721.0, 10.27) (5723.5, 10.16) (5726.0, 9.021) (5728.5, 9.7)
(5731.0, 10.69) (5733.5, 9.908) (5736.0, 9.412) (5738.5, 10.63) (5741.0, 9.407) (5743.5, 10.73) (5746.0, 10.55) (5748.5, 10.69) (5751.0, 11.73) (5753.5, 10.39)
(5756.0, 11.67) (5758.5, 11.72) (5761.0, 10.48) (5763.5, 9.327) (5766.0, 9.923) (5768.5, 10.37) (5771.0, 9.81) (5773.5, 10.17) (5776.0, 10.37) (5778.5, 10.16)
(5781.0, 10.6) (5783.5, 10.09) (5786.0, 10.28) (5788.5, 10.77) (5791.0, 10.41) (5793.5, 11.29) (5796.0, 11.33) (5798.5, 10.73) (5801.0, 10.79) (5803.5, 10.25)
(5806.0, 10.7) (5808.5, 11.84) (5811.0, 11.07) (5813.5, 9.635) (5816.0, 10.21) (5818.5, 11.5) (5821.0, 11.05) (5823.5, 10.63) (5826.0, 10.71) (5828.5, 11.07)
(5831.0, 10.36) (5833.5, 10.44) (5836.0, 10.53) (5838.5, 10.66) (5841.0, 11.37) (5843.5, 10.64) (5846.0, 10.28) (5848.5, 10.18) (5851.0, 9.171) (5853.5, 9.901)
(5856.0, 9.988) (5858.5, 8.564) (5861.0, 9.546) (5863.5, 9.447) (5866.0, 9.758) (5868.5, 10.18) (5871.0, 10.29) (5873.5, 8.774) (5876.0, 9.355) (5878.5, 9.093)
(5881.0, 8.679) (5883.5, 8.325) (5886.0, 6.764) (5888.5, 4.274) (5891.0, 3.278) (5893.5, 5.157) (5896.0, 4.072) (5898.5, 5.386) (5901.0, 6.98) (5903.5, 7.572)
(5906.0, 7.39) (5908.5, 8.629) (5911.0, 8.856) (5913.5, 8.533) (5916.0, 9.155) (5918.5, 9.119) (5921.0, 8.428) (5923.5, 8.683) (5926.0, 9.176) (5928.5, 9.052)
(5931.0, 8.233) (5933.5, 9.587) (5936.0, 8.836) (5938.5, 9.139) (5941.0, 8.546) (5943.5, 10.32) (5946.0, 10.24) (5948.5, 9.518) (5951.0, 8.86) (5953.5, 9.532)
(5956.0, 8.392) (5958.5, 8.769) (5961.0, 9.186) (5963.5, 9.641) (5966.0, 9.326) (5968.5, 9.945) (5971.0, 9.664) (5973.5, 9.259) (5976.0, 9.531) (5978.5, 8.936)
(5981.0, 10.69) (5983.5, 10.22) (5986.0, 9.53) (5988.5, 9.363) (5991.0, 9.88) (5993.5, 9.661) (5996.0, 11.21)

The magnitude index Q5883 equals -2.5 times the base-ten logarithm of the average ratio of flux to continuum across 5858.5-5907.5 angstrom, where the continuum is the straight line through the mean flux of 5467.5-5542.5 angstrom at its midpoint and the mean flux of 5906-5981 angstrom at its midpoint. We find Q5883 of 0.18 mag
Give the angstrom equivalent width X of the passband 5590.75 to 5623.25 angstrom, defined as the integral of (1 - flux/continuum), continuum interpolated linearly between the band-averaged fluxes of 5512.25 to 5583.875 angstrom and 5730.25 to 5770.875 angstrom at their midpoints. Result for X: 2.7 angstrom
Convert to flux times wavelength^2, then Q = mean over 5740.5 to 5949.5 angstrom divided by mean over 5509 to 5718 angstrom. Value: 1.17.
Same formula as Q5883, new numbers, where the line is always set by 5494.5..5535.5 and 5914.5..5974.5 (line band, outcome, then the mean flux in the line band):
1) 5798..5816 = -0.203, 10.7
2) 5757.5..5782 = -0.172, 10.3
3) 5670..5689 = -0.072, 9.14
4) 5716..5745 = -0.153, 9.99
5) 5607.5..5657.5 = -0.074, 9.04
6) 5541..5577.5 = -0.057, 8.71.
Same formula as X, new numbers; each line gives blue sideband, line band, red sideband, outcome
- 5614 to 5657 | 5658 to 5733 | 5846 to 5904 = -4.22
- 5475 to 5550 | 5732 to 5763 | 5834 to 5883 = -4.21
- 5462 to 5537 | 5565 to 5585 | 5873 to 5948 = -1.56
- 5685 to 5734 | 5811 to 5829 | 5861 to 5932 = -4.26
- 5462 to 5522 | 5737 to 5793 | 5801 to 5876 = -3.69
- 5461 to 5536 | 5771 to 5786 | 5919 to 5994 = -2.25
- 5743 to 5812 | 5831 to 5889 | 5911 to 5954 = 2.08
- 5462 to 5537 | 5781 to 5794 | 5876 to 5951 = -3.96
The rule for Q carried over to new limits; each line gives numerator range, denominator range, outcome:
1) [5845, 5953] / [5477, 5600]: 1.14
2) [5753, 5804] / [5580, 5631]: 1.32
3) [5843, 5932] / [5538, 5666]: 1.05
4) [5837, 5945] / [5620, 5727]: 1.00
